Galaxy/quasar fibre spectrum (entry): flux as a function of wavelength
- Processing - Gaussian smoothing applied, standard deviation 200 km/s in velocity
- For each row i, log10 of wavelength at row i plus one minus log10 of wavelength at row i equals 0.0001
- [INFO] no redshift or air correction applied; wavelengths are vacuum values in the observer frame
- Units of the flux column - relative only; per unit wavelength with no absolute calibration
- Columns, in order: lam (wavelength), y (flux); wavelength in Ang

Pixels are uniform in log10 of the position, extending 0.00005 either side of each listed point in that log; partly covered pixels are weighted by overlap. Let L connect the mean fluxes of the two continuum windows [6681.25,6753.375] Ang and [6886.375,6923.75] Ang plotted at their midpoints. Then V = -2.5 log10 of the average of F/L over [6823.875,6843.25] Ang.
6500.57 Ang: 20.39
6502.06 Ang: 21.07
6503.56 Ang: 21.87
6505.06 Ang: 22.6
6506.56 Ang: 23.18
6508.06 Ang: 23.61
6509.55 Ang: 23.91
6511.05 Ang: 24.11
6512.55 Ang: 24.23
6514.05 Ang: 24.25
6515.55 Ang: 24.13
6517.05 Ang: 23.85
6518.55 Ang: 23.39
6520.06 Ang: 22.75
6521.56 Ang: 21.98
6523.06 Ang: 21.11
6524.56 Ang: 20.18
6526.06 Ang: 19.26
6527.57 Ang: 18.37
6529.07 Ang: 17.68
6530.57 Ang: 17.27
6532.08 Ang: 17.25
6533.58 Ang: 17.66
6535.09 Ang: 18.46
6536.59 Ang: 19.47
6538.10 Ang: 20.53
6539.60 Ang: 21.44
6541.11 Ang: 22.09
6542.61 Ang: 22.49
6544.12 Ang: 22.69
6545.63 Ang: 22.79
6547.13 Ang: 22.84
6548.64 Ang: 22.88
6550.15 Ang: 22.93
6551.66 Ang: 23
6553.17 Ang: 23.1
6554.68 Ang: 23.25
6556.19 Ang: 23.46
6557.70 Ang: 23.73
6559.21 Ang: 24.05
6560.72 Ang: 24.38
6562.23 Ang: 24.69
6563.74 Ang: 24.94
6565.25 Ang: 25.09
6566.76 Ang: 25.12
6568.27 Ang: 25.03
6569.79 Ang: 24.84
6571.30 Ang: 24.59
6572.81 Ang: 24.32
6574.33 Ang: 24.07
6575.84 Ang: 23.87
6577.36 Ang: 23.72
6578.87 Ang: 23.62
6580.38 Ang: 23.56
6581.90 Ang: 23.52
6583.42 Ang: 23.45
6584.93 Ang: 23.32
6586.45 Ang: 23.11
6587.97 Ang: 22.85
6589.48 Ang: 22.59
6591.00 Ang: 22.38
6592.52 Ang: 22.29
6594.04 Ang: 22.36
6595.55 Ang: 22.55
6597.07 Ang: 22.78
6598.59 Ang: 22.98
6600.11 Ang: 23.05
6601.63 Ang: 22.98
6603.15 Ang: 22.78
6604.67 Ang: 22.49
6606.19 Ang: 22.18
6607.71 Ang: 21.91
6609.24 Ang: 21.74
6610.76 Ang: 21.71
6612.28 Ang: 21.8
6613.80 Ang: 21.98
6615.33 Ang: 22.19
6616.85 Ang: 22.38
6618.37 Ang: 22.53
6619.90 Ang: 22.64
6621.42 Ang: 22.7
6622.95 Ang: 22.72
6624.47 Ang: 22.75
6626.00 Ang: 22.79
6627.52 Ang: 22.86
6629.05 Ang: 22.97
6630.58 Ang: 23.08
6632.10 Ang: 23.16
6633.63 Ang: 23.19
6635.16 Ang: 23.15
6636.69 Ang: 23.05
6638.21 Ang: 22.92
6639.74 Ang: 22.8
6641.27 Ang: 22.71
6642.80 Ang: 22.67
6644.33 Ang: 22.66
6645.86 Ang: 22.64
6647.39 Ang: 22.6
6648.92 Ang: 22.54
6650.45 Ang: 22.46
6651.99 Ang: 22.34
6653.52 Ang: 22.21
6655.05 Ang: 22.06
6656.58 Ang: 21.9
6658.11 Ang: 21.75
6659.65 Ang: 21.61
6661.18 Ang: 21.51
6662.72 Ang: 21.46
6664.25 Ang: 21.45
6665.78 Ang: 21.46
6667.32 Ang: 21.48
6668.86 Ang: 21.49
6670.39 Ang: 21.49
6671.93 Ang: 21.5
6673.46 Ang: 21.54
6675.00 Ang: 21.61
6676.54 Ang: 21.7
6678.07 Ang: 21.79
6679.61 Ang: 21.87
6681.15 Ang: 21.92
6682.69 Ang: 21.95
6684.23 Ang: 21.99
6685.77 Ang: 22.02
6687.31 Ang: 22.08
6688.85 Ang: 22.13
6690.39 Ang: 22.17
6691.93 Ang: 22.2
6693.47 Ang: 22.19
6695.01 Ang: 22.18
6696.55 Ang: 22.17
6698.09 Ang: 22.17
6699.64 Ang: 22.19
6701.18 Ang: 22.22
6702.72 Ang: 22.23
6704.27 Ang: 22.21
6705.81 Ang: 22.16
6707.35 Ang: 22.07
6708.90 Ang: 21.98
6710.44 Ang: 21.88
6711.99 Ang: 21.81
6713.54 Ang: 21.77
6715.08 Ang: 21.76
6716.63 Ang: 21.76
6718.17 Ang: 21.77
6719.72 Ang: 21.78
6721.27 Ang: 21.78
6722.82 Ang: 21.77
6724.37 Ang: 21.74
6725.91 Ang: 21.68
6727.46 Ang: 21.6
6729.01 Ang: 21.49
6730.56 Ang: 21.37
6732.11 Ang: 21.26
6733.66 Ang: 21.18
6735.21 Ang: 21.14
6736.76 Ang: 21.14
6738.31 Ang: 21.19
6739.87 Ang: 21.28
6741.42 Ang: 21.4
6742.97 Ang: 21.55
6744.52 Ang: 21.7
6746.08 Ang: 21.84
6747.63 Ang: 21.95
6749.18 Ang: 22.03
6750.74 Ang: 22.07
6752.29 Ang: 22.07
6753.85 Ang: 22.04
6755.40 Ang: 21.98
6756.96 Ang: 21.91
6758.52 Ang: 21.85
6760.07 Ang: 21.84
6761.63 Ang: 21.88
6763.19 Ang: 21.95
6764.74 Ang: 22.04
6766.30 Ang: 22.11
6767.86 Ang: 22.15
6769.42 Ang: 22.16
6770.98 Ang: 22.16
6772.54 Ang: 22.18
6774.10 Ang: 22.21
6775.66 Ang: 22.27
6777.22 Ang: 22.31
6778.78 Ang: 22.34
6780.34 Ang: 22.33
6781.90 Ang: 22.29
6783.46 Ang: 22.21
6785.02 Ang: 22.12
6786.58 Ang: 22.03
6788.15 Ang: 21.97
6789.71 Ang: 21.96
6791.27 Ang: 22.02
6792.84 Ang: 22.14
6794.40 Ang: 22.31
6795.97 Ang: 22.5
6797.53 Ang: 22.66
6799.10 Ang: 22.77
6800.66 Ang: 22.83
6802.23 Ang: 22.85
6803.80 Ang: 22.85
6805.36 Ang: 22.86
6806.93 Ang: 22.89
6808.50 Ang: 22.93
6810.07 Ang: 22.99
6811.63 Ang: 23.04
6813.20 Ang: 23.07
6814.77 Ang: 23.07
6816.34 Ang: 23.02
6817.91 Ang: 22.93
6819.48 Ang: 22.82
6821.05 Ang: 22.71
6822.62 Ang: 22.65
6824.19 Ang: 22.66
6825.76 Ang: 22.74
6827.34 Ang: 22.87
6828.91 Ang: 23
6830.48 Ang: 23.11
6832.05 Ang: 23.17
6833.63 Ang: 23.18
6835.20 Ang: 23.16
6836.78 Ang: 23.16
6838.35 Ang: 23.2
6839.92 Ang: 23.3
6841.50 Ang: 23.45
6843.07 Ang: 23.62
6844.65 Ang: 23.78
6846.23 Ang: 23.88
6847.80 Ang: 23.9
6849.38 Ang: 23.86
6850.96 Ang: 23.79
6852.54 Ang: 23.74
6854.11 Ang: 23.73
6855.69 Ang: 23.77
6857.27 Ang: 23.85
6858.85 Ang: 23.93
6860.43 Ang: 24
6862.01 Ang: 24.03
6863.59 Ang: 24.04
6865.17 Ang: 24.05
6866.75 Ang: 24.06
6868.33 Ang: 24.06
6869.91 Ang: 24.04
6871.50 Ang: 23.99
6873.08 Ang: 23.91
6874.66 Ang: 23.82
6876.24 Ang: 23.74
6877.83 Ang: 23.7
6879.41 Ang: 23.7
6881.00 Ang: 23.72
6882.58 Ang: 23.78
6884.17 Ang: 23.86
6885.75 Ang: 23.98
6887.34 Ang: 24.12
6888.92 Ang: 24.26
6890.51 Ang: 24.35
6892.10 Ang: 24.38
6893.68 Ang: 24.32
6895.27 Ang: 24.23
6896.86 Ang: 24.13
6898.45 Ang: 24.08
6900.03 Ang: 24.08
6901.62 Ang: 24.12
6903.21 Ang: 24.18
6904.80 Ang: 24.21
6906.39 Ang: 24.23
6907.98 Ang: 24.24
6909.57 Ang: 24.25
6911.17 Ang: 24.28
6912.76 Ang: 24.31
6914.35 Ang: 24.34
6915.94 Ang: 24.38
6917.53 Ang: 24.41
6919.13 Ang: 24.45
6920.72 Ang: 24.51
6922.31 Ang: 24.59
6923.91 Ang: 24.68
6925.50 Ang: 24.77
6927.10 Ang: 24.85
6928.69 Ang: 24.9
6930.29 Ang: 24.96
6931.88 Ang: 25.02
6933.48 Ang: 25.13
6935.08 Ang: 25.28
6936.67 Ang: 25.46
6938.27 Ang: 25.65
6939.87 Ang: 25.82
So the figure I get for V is 0.011 mag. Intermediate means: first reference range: 21.8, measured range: 23.1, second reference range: 24.3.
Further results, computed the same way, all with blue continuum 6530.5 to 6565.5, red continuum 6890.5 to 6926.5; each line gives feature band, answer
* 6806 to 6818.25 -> 0.04 mag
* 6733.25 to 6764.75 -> 0.08 mag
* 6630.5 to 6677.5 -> 0.03 mag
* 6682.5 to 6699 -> 0.04 mag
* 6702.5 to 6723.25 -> 0.06 mag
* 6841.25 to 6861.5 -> 0.01 mag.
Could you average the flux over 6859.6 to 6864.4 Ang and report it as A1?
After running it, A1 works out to 24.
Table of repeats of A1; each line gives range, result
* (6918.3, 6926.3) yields 24.6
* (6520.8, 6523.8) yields 21.6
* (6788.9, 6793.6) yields 22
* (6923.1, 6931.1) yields 24.8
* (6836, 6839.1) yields 23.2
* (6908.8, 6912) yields 24.2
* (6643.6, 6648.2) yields 22.6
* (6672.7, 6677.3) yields 21.6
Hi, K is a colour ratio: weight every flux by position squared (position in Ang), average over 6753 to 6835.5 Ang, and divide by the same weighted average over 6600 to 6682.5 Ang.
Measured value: 1.06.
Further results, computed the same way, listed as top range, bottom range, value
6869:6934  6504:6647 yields 1.18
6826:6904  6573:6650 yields 1.13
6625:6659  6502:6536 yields 1.10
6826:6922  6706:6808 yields 1.12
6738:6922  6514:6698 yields 1.11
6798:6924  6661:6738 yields 1.14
